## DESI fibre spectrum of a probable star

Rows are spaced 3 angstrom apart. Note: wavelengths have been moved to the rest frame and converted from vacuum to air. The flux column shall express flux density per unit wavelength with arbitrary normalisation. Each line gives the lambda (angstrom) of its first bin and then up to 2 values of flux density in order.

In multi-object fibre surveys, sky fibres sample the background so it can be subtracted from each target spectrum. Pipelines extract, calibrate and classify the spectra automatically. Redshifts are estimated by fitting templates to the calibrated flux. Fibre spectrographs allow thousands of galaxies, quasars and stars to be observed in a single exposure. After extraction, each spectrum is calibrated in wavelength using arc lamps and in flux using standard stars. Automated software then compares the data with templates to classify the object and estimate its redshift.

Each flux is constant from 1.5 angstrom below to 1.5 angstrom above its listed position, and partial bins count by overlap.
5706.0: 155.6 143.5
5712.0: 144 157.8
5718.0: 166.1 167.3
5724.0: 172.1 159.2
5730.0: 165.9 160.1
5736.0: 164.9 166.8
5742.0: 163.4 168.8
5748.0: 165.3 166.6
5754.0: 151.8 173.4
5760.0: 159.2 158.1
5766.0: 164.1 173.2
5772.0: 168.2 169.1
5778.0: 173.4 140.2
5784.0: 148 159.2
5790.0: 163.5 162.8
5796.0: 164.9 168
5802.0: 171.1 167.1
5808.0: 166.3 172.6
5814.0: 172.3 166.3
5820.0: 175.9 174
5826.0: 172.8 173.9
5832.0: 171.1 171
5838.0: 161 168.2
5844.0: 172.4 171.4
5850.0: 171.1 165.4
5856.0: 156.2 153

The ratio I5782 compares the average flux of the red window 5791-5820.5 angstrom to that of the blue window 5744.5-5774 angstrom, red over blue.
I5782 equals 1.02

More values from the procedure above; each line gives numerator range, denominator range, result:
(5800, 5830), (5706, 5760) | 1.06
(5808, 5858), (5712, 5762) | 1.04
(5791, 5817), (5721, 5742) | 1.02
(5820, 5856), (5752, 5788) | 1.05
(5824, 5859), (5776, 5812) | 1.03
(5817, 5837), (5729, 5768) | 1.05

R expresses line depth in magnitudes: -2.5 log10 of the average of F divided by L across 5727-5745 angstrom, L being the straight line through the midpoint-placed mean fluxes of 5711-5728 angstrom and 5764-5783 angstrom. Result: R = -0.01 mag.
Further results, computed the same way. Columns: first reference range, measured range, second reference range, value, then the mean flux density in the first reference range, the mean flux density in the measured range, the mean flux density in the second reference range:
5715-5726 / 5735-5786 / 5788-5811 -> 0.022 mag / 167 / 163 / 167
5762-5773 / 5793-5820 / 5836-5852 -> -0.008 mag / 166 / 169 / 169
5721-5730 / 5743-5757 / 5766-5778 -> 0.025 mag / 166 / 164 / 170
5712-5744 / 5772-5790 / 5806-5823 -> 0.058 mag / 163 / 159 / 171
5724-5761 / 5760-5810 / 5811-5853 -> 0.025 mag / 164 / 164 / 171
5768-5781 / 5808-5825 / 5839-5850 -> -0.017 mag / 167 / 172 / 170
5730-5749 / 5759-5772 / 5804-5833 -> 0.018 mag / 165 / 164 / 171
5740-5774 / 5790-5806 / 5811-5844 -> 0.012 mag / 165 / 166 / 171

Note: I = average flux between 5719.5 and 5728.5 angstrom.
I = 166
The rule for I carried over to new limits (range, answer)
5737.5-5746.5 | 166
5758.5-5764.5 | 159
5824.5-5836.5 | 172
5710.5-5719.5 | 156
